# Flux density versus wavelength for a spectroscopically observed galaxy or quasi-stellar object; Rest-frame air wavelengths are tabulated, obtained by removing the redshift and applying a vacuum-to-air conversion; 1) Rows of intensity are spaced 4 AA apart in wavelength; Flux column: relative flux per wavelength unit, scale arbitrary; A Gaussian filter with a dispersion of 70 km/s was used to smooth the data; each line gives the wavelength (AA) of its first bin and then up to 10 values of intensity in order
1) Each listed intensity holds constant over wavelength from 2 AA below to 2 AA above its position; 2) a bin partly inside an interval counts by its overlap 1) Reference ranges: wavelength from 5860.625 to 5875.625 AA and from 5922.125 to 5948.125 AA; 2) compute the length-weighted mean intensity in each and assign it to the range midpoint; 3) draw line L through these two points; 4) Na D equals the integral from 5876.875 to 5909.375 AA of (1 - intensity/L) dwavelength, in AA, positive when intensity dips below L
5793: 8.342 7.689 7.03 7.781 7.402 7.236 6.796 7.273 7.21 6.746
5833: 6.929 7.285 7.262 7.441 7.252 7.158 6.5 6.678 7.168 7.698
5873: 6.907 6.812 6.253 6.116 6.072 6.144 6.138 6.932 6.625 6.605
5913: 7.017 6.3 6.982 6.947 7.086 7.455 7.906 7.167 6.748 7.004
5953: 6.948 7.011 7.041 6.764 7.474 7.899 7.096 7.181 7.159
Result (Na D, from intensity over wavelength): 3.6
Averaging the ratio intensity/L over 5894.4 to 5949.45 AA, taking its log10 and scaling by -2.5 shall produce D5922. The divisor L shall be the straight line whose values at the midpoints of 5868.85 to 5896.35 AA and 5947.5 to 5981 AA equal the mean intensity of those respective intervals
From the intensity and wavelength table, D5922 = -0.02 mag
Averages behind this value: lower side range 6.47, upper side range 7.16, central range 6.91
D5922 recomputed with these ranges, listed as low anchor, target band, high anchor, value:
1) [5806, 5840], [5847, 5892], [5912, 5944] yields 0.05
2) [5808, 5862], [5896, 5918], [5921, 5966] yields 0.07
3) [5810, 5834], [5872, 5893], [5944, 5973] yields 0.11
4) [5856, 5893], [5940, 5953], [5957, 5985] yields 0.02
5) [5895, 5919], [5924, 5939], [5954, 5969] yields -0.09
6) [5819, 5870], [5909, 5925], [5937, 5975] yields 0.06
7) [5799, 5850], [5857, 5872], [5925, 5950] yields 0.02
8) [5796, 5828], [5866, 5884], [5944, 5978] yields 0.05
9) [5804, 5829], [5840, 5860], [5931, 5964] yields 0.02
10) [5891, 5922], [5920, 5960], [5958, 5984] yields -0.03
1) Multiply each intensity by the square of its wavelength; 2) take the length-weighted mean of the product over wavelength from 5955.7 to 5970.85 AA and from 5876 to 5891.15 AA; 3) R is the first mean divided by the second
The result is 1.16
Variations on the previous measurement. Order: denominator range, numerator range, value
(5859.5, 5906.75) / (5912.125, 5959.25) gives 1.08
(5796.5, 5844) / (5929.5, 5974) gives 1.04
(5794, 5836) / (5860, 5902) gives 0.94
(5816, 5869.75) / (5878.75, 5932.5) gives 0.95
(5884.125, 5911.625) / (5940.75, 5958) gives 1.11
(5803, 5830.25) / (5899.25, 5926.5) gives 0.97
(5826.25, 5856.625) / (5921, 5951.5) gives 1.04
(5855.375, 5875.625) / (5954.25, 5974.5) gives 1.07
